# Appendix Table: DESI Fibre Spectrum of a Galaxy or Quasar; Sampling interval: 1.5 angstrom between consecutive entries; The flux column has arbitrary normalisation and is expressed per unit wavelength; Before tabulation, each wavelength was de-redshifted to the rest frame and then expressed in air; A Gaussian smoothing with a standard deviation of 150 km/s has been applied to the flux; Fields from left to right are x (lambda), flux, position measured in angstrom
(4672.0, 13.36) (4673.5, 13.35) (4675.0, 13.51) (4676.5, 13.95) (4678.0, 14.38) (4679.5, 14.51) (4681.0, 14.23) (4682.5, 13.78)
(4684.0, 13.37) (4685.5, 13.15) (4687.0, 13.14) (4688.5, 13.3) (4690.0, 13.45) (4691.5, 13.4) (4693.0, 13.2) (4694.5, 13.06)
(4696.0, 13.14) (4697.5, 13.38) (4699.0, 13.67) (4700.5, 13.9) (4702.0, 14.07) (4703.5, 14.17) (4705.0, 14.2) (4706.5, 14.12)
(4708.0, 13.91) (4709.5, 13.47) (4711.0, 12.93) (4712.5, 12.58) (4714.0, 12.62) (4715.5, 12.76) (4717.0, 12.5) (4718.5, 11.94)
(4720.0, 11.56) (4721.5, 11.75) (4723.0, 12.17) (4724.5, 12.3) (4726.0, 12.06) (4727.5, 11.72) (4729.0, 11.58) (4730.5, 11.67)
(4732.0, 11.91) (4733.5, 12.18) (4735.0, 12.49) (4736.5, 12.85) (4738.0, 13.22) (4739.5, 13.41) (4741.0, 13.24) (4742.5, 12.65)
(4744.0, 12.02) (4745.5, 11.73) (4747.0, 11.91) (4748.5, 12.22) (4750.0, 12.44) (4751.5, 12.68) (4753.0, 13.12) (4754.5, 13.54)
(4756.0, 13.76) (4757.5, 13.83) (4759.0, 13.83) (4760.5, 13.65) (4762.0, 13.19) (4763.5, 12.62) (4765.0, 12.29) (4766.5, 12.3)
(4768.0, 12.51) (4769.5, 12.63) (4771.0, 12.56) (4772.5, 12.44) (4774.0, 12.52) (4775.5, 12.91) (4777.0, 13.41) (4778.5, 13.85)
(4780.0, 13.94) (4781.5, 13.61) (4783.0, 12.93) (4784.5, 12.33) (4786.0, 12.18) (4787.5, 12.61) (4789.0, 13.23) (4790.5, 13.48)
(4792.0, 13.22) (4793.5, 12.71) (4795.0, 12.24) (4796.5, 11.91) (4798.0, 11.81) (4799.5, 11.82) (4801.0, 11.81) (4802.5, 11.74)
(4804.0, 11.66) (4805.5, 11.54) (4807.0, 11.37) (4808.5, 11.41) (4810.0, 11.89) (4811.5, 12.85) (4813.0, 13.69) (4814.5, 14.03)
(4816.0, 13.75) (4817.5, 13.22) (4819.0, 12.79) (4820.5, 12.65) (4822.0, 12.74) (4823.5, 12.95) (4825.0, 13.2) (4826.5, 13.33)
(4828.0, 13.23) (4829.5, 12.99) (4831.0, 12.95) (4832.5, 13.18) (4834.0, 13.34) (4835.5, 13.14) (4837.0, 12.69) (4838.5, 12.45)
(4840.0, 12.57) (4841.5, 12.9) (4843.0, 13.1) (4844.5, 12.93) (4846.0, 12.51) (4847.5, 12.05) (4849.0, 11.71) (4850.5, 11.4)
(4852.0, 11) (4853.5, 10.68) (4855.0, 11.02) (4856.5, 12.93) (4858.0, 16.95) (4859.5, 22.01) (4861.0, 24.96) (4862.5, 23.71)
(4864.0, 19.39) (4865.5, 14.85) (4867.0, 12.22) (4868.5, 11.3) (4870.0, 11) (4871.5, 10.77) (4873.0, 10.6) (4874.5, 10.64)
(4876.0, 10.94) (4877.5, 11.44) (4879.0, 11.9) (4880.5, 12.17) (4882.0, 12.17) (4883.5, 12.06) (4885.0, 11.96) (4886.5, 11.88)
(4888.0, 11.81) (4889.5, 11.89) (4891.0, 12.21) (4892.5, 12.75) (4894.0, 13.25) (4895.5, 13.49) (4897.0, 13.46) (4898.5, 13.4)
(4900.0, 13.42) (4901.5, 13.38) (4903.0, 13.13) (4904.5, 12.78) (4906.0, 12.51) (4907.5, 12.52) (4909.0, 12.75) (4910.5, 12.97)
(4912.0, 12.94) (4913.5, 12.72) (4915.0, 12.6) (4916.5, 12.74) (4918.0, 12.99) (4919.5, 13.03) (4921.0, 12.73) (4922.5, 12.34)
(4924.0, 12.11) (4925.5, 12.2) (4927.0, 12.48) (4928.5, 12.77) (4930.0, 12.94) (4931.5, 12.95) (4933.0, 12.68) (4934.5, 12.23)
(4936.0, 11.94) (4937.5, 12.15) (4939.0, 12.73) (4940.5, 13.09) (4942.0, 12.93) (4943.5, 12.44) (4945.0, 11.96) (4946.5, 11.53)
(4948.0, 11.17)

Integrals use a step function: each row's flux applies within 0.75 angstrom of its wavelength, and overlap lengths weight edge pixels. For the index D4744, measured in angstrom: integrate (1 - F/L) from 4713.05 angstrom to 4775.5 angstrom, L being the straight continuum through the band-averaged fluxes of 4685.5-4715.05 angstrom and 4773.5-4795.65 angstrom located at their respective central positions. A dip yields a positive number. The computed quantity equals 3.17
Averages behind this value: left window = 13.4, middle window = 12.6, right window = 13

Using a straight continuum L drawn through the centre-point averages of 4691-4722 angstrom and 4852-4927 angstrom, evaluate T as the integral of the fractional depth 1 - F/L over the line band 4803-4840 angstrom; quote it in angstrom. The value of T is 1.2 angstrom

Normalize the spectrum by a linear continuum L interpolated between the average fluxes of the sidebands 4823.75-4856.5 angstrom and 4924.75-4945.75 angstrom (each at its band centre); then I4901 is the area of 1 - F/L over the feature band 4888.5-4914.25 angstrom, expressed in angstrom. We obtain -0.78 angstrom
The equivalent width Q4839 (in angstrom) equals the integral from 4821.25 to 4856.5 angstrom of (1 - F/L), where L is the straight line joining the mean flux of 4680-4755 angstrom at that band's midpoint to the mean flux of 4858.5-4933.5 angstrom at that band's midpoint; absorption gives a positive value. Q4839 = 1.6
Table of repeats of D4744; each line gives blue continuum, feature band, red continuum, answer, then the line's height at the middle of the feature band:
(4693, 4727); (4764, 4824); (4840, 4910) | 2.16 angstrom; 13.1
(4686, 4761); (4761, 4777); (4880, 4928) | 0.22 angstrom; 12.8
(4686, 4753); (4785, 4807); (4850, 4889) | 1.53 angstrom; 13.2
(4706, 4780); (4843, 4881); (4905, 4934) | -2.87 angstrom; 12.7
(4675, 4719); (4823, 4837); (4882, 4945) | -0.17 angstrom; 13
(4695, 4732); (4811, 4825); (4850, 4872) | 1.16 angstrom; 14.4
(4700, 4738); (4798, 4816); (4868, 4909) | 0.32 angstrom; 12.4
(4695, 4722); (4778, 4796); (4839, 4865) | 1.35 angstrom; 14.1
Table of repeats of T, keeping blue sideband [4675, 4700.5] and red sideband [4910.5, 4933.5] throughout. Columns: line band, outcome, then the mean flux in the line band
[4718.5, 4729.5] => 1.3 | 11.9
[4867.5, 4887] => 2.1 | 11.5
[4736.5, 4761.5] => 0.7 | 13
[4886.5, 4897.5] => 0.2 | 12.6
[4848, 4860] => -0.3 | 13.3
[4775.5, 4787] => 0.1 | 13.1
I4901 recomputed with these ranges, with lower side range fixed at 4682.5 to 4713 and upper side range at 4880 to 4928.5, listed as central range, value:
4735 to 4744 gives 0.3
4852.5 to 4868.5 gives -4.6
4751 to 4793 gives 0.5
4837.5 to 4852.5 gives 0.7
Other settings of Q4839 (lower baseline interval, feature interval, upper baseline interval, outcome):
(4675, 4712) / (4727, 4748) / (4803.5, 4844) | 1.6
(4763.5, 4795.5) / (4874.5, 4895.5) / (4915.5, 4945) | 1.0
